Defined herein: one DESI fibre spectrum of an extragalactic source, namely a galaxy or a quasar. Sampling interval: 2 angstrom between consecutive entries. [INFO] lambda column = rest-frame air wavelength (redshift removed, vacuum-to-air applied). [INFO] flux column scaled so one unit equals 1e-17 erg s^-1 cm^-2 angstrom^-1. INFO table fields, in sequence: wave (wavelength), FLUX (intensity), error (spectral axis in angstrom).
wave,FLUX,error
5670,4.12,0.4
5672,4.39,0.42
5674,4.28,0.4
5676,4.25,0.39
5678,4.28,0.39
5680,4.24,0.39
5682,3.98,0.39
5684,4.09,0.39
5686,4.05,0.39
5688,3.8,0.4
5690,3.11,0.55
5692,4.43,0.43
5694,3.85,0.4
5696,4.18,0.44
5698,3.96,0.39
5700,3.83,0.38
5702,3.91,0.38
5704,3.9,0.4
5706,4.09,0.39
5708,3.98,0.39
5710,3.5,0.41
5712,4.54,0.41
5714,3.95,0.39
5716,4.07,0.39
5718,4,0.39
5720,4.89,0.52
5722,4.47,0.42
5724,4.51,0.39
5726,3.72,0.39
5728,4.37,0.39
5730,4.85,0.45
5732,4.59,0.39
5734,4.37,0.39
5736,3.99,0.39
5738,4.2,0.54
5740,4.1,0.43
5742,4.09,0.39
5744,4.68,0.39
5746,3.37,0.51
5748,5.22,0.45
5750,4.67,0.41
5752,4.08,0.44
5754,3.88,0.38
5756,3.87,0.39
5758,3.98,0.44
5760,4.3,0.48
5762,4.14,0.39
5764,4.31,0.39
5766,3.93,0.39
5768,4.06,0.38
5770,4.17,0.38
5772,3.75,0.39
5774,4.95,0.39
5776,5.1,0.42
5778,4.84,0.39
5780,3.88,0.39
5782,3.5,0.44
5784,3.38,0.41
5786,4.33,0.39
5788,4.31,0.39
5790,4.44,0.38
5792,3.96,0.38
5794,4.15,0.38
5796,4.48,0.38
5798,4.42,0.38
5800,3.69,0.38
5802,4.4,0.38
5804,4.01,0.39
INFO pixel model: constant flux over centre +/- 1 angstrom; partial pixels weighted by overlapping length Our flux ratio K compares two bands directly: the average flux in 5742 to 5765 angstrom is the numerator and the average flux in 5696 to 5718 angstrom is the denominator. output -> 1.06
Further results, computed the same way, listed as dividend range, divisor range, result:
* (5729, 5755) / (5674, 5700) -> 1.07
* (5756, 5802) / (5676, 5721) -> 1.04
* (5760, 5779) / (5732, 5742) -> 1.04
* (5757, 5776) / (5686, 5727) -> 1.05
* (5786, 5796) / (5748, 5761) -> 1.01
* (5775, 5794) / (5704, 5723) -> 1.01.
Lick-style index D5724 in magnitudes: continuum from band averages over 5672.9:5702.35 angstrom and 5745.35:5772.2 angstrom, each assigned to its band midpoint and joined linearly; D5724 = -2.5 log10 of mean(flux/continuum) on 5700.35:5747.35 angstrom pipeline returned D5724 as -0.03 mag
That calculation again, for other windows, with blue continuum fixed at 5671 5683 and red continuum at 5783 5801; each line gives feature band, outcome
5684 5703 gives 0.08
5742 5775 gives -0.01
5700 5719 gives 0.06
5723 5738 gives -0.04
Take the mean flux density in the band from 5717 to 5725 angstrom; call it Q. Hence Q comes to 4.47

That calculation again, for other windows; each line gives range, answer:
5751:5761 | 4.02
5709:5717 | 4.01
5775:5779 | 4.97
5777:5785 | 3.9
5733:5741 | 4.17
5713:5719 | 4.01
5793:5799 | 4.35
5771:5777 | 4.6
